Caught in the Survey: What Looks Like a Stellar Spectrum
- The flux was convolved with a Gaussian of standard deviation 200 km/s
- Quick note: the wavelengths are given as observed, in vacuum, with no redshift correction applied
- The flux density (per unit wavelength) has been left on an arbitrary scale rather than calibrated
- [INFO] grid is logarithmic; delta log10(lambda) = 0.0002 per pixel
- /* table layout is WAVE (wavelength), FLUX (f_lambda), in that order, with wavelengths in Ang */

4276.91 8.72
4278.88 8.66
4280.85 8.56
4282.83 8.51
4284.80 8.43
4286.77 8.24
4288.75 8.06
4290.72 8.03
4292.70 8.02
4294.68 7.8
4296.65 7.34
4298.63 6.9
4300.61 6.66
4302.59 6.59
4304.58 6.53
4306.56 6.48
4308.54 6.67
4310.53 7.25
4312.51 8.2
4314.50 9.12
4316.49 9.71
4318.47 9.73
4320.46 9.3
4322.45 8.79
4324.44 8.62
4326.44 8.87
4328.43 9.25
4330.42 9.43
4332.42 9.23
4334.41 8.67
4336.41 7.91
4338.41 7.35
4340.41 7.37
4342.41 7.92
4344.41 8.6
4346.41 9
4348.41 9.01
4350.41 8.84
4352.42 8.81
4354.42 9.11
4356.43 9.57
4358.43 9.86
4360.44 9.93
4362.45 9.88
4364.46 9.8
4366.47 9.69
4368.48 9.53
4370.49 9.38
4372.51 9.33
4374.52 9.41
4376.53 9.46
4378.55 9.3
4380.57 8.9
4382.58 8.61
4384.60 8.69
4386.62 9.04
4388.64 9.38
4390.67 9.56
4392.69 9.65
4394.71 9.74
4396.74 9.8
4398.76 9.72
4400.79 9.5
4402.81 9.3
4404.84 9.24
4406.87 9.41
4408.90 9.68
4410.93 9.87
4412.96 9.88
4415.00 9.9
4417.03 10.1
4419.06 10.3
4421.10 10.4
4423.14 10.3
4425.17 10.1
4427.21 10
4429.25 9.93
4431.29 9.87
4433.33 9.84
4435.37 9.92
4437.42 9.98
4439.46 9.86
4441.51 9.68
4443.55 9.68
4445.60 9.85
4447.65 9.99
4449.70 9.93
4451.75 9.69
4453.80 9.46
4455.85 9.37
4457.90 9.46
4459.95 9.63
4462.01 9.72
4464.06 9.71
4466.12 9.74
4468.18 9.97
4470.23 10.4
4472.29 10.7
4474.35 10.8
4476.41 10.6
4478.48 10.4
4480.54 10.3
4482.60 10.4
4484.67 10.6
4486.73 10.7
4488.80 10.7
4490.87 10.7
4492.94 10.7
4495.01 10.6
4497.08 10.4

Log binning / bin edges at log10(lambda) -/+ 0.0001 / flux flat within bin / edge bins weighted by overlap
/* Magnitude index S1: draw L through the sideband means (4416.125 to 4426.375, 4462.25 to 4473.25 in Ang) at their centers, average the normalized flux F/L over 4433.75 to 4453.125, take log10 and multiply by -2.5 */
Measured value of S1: 0.04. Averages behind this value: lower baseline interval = 10.2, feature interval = 9.83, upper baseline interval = 10.1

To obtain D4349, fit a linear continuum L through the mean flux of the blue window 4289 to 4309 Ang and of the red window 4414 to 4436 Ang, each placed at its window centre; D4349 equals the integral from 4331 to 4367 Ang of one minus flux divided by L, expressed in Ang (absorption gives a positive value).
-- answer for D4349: -2.6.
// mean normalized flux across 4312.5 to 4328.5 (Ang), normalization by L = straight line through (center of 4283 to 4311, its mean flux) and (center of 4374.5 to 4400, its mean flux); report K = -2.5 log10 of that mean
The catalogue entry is -0.16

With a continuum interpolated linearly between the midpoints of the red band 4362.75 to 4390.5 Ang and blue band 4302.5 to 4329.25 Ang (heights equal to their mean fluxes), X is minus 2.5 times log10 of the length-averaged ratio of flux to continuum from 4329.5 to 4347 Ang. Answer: 0.04 mag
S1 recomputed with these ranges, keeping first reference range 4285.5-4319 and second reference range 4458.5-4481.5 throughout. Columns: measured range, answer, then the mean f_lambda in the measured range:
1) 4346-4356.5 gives -0.07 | 9.01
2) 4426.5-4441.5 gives -0.03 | 9.89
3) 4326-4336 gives -0.12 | 9.04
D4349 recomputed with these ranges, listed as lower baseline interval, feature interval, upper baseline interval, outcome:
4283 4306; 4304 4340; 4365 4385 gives -1.23 Ang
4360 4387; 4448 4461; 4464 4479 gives 0.69 Ang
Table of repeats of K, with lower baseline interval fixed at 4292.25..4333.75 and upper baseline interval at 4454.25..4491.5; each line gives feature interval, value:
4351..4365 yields -0.098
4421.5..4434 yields -0.046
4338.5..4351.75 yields 0.020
